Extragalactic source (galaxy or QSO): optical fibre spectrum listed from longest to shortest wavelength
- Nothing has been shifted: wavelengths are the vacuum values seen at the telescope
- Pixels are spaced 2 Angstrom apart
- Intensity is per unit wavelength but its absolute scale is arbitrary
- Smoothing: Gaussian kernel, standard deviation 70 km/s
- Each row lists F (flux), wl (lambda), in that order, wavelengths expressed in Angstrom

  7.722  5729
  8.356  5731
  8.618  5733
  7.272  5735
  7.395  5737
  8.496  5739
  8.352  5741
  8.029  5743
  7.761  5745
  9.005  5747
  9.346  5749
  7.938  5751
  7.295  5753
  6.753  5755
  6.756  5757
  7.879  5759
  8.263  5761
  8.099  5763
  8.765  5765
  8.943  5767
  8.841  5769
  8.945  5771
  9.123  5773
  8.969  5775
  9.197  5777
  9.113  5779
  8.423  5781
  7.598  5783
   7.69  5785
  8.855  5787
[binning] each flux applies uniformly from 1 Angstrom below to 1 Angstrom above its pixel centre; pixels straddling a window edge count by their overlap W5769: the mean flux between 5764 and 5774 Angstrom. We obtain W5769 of 8.92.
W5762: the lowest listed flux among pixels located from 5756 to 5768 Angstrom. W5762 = 6.756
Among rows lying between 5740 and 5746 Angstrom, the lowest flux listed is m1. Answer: 7.761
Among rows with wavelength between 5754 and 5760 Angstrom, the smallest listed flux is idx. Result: 6.753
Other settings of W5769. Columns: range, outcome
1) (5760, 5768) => 8.52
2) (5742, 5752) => 8.42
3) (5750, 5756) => 7.33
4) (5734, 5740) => 7.72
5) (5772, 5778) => 9.1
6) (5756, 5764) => 7.75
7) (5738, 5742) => 8.42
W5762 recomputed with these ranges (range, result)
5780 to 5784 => 7.598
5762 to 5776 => 8.099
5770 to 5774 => 8.945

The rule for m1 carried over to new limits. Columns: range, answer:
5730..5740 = 7.272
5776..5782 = 8.423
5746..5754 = 7.295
